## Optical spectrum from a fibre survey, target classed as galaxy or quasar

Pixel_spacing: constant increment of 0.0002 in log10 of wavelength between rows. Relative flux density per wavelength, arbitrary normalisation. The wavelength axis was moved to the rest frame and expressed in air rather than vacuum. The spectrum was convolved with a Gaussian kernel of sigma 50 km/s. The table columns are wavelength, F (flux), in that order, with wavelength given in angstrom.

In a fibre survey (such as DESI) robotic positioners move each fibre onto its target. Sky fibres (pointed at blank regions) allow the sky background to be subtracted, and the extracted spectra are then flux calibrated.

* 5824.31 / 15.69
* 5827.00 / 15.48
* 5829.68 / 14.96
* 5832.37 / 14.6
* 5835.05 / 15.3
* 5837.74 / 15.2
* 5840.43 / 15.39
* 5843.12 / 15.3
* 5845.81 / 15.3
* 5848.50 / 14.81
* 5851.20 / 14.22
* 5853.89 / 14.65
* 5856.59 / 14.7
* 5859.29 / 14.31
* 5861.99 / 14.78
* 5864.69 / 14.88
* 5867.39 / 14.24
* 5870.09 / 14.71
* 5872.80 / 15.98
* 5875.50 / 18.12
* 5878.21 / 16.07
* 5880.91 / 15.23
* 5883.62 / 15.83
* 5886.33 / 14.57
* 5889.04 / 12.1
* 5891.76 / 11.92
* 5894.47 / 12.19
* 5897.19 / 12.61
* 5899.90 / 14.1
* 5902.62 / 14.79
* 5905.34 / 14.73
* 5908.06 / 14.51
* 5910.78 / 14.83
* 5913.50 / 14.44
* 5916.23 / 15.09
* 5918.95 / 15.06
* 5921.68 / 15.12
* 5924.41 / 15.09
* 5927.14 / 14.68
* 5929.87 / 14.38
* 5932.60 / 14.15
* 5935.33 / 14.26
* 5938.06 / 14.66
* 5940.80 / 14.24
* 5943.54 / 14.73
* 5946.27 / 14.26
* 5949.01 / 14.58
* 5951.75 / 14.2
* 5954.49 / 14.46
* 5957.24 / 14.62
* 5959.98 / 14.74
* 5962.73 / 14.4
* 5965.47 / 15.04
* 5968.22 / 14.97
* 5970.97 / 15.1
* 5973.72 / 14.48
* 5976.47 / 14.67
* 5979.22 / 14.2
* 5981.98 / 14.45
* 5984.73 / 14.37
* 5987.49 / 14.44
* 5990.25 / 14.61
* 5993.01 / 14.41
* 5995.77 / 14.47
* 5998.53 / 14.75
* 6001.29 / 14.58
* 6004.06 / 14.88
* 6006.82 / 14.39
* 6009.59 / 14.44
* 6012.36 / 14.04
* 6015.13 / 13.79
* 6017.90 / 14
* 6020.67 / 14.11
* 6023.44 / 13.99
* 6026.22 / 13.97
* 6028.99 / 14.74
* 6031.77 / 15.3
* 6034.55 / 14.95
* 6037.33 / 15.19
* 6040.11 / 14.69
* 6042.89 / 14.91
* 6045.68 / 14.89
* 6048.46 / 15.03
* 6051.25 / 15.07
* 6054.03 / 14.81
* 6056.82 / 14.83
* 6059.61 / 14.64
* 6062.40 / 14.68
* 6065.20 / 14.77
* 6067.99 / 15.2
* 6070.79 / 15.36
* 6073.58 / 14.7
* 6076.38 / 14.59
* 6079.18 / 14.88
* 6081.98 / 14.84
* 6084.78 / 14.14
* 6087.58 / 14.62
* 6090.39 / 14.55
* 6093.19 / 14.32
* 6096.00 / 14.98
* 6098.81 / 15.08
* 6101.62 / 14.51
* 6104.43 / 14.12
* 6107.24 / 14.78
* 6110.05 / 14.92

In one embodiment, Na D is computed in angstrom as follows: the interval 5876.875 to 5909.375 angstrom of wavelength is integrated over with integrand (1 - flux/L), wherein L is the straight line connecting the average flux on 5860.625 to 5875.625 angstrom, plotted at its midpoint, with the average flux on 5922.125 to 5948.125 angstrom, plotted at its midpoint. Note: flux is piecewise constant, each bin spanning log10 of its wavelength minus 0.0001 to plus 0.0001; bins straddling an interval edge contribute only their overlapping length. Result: 2.0 angstrom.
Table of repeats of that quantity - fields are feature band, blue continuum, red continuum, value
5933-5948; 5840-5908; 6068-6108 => 0.2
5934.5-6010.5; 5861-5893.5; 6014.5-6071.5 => 1.1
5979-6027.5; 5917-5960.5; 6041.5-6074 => 1.4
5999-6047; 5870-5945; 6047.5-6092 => 0.7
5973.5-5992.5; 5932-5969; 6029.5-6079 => 0.2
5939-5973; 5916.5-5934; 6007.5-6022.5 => -0.2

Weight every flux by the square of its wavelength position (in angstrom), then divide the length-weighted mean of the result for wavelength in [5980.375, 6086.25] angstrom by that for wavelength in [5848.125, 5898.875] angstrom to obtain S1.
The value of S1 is 1.1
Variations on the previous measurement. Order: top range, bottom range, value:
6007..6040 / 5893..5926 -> 1.04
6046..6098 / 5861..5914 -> 1.08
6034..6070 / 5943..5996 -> 1.05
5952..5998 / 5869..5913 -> 1.03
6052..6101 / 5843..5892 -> 1.06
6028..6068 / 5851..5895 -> 1.08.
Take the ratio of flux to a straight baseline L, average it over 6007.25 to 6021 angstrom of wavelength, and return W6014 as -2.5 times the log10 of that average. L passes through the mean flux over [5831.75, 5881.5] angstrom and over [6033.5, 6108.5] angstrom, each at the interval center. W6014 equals 0.059 mag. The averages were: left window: 15.2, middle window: 14.1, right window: 14.8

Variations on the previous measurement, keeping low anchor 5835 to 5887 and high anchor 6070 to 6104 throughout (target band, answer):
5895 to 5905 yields 0.099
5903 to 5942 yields 0.028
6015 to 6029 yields 0.057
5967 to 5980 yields 0.017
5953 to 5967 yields 0.023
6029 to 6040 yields -0.017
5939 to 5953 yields 0.043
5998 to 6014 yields 0.028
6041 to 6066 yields -0.006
